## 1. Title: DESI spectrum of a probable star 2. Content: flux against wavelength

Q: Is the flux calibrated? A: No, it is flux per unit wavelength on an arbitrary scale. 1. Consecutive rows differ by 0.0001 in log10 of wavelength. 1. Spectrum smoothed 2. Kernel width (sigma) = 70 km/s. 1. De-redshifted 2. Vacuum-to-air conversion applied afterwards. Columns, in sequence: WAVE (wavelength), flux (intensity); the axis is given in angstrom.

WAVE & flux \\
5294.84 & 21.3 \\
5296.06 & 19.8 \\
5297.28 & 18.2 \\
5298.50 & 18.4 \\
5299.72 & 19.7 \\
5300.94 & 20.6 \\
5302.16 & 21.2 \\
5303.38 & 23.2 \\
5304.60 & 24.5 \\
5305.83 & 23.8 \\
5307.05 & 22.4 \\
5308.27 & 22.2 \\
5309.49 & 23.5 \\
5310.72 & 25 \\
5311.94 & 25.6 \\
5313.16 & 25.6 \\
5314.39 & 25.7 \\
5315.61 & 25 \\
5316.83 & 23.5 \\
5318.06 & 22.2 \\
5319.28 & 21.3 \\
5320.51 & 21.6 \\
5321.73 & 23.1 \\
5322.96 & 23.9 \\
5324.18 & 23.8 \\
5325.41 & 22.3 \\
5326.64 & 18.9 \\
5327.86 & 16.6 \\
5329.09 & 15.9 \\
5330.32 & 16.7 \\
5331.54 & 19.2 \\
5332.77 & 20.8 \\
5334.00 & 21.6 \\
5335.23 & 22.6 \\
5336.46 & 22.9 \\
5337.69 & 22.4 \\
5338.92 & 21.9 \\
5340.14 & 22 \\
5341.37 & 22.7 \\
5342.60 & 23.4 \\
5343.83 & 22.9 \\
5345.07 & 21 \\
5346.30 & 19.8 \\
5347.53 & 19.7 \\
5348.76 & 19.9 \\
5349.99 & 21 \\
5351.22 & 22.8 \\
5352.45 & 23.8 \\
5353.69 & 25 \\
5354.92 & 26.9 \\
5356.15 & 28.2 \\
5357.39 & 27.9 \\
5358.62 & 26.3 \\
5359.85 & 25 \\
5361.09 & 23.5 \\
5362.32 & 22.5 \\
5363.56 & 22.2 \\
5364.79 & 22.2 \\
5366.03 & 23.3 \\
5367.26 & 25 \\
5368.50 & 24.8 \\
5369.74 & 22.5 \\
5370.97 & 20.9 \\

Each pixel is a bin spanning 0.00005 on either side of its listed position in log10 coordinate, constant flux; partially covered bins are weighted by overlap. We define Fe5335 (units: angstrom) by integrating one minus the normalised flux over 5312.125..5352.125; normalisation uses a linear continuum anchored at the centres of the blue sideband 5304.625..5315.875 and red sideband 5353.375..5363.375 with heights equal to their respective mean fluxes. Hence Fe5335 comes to 5.1 angstrom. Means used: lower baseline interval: 24.3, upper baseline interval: 25.5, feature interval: 21.7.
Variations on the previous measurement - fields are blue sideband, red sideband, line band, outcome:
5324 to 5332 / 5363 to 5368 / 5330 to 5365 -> -2.64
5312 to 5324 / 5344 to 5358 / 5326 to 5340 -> 2.05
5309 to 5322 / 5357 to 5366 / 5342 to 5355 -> 0.99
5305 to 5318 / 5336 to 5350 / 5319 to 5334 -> 1.70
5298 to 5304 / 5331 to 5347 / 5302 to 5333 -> -1.63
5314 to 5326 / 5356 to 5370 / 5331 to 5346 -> 1.13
